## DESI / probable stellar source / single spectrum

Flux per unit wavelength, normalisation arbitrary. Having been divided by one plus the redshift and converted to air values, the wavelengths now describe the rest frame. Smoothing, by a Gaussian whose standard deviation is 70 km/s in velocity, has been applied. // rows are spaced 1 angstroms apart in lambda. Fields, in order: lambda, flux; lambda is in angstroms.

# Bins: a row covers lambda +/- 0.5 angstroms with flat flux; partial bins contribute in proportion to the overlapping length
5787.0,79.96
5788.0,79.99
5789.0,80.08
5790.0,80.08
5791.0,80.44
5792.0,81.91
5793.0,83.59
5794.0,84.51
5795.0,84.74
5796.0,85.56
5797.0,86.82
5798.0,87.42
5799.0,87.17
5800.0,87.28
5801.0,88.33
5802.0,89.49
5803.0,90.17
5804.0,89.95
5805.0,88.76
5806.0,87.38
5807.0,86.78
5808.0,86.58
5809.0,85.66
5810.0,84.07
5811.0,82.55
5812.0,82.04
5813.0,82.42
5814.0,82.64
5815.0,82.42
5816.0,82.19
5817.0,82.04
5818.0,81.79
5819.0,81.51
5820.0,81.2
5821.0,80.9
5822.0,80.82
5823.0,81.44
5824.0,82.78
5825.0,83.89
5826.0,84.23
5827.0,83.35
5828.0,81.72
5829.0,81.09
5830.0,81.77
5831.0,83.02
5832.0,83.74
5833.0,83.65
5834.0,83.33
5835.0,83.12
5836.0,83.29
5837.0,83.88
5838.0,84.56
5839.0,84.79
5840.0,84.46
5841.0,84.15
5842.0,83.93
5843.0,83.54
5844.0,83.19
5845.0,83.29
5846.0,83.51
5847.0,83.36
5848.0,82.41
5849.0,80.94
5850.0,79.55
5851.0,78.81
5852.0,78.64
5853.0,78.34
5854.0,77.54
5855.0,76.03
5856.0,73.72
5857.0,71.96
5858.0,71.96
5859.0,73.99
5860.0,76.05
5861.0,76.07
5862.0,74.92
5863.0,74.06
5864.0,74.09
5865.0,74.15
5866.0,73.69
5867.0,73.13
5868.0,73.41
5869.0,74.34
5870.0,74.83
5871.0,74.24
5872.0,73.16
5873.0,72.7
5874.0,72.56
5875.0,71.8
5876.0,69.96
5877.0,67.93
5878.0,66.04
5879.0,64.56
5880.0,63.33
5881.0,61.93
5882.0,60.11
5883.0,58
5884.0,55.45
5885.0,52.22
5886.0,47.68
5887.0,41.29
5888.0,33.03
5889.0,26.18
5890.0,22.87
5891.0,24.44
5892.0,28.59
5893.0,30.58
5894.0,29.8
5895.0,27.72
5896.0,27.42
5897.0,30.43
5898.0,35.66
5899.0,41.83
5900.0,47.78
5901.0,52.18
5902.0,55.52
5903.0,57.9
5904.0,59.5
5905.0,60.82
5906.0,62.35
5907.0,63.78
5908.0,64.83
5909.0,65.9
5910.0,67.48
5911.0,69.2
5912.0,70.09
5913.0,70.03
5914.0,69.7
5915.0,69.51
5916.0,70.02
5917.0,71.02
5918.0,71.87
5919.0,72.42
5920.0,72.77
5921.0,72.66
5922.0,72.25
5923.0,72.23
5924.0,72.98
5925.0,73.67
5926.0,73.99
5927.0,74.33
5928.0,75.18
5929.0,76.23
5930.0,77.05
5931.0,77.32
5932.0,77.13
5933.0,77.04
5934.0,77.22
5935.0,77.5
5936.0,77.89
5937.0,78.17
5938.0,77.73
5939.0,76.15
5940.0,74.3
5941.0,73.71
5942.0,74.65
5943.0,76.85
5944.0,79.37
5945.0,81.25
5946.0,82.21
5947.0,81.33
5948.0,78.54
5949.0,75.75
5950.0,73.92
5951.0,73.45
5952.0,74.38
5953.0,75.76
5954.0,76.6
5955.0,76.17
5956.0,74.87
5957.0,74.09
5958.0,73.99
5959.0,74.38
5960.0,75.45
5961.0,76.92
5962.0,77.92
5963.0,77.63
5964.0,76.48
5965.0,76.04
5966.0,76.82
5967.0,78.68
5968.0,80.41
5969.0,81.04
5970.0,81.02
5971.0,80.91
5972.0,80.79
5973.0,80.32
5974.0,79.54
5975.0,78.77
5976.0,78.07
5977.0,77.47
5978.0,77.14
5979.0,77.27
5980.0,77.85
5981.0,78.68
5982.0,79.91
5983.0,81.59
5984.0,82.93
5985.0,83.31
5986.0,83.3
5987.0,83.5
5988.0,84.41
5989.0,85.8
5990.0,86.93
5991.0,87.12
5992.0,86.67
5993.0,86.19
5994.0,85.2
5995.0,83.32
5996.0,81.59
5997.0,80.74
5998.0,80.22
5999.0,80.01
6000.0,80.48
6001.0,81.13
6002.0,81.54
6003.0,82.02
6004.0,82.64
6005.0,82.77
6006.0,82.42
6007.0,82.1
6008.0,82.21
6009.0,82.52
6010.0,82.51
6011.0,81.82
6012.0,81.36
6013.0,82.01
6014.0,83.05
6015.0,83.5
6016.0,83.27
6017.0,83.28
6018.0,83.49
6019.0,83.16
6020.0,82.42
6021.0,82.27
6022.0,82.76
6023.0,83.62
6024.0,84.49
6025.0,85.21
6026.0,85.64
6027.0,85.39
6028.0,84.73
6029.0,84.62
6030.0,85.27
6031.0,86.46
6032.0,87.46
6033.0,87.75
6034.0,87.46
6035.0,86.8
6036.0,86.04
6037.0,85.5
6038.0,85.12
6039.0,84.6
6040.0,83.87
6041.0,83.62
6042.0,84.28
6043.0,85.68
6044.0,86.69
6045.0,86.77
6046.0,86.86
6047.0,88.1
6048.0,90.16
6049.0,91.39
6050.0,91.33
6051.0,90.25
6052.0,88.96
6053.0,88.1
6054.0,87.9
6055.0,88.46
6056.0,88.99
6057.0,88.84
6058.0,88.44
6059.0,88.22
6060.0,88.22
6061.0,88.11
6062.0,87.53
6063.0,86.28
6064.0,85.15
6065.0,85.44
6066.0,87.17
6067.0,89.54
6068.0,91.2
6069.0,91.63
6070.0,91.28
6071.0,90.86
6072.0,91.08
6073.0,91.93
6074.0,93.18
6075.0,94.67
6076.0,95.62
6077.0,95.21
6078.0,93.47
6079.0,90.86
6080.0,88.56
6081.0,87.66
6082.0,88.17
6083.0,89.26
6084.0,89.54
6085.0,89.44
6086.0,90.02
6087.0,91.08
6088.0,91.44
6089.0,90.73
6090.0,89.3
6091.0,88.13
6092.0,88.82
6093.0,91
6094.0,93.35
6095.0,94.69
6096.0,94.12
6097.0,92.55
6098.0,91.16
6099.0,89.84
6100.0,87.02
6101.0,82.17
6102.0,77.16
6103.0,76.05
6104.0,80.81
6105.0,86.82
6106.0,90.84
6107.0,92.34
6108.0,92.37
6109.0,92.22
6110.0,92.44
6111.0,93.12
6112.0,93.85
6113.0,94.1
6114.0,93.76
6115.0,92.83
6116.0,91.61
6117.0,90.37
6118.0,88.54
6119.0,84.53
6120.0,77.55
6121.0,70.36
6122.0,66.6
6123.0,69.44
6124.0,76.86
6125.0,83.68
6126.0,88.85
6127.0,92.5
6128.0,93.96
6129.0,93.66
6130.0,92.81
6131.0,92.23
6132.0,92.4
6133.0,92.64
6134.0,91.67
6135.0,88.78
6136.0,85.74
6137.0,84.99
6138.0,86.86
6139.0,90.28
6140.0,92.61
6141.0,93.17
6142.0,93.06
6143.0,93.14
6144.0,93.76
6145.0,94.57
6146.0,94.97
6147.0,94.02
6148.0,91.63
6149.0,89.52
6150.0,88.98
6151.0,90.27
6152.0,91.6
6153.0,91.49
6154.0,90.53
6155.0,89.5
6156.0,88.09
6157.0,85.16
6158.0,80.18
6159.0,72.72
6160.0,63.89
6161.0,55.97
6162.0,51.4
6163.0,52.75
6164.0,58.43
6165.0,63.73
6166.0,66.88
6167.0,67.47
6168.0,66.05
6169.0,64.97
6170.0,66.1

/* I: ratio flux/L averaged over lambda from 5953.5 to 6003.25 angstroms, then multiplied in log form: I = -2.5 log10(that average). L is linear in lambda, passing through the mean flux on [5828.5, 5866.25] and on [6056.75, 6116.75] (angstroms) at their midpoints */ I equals 0.07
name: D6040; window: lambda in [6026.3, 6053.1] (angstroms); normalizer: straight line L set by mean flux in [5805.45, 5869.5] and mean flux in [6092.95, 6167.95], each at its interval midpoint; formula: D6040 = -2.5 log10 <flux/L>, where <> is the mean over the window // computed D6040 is -0.04 mag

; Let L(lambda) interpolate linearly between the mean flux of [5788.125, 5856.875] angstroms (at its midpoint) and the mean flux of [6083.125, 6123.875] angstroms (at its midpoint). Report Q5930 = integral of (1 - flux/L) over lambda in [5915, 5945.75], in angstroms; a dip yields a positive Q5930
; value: 3.5 angstroms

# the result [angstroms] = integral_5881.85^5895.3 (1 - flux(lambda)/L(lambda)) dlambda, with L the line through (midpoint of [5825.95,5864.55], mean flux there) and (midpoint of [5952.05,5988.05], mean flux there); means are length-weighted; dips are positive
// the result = 7.03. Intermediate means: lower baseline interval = 80.3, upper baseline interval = 78.5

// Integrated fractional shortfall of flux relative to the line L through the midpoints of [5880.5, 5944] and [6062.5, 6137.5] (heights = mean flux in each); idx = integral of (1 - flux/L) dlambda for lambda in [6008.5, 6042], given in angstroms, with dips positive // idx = -2.81 angstroms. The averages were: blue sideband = 61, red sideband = 88.8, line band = 84.3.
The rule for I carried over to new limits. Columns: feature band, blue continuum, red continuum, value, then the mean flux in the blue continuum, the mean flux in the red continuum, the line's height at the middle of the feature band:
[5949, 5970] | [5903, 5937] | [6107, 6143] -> -0.03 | 71.3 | 88.4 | 74.6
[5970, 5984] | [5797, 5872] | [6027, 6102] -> 0.09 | 81.4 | 88.8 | 85.9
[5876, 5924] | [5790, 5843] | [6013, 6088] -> 0.47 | 84.1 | 87.6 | 85.3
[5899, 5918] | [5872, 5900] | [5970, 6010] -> -0.15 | 48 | 81.8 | 55.3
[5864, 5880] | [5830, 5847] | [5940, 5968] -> 0.14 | 83.6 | 76.6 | 81.6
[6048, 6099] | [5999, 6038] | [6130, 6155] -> -0.04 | 83.7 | 91.2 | 87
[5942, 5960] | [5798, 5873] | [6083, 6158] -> 0.10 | 81.2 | 88.9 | 84.3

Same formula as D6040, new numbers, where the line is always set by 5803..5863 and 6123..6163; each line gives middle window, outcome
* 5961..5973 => 0.07 mag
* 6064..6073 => -0.05 mag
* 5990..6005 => 0.02 mag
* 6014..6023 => 0.02 mag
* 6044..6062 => -0.04 mag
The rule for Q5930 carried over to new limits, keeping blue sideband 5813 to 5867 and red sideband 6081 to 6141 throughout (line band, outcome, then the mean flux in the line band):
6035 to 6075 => -0.68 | 88.2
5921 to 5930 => 0.97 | 74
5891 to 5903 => 6.54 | 37.4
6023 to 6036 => 0.02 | 85.9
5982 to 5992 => 0.06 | 84.2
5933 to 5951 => 1.31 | 77.3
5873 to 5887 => 3.35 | 62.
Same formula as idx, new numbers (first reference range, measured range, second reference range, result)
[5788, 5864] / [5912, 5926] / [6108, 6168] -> 1.9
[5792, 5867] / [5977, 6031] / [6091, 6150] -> 2.1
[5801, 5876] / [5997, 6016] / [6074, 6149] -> 0.9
